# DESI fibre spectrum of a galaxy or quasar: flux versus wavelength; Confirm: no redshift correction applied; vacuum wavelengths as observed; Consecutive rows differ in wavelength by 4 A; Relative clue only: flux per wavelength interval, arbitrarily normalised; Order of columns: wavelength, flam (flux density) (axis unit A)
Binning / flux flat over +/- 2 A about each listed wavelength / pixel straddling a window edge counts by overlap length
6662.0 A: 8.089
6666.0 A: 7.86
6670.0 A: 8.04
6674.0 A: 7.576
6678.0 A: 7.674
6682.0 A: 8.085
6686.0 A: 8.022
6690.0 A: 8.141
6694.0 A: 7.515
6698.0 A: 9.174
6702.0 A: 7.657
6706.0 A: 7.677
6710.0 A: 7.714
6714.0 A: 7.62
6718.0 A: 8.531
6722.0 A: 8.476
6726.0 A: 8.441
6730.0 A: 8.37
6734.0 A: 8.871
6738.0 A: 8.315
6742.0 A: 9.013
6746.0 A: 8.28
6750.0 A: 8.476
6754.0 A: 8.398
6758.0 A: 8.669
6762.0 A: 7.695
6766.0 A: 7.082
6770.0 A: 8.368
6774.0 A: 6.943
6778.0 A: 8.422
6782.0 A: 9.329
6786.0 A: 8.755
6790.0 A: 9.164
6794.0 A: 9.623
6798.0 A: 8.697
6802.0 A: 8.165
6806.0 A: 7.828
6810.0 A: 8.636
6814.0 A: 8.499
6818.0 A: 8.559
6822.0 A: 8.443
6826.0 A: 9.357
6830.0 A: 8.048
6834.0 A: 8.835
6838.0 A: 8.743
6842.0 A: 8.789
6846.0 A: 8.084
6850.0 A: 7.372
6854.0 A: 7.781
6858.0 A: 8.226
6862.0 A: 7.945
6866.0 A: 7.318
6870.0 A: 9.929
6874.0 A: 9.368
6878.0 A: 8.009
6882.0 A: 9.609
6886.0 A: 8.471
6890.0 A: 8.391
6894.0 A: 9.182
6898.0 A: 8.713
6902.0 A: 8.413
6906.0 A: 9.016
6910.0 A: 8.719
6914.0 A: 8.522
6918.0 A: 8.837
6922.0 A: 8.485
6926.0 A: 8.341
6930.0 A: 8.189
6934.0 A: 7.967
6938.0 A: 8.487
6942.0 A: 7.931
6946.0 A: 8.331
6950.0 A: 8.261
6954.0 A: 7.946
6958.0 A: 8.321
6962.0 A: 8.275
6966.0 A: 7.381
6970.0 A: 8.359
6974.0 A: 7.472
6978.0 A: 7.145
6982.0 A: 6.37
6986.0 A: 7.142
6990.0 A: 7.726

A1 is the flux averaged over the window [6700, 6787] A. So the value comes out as 8.23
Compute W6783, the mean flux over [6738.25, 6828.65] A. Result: 8.47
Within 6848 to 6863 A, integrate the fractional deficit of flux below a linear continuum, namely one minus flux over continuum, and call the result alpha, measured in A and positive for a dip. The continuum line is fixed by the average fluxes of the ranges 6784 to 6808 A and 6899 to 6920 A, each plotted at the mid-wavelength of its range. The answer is 1.5 A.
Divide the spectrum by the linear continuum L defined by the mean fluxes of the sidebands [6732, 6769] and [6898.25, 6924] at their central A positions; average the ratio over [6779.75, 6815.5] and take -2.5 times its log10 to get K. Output -0.04 mag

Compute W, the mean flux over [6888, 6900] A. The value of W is 8.76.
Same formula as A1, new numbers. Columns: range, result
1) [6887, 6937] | 8.56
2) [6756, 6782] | 7.98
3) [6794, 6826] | 8.54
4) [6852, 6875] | 8.39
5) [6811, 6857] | 8.41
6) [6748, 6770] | 8.09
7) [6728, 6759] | 8.55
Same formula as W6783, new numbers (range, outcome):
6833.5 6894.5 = 8.48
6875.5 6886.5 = 8.76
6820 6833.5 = 8.64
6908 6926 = 8.61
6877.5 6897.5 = 8.79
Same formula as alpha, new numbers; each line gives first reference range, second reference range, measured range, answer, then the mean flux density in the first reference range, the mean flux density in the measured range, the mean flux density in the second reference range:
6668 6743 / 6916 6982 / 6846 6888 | -1.6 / 8.14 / 8.39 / 8.06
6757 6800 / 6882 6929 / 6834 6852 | 0.5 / 8.43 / 8.31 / 8.68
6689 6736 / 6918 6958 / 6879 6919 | -2.6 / 8.18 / 8.77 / 8.25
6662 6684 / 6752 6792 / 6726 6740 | -0.7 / 7.87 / 8.51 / 8.28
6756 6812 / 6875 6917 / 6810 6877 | 0.9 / 8.38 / 8.45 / 8.72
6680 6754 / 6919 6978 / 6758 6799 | -1.0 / 8.25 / 8.41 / 8.1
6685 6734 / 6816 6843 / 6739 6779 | 1.1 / 8.14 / 8.13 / 8.68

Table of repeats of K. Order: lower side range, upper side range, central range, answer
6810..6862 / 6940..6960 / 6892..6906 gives -0.069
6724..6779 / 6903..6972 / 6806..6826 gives -0.036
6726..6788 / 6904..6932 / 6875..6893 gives -0.020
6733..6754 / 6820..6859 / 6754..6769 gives 0.079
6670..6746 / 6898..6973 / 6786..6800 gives -0.111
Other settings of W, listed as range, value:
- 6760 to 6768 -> 7.39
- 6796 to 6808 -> 8.23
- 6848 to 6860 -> 7.79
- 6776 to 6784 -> 8.88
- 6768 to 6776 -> 7.66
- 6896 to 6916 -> 8.68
